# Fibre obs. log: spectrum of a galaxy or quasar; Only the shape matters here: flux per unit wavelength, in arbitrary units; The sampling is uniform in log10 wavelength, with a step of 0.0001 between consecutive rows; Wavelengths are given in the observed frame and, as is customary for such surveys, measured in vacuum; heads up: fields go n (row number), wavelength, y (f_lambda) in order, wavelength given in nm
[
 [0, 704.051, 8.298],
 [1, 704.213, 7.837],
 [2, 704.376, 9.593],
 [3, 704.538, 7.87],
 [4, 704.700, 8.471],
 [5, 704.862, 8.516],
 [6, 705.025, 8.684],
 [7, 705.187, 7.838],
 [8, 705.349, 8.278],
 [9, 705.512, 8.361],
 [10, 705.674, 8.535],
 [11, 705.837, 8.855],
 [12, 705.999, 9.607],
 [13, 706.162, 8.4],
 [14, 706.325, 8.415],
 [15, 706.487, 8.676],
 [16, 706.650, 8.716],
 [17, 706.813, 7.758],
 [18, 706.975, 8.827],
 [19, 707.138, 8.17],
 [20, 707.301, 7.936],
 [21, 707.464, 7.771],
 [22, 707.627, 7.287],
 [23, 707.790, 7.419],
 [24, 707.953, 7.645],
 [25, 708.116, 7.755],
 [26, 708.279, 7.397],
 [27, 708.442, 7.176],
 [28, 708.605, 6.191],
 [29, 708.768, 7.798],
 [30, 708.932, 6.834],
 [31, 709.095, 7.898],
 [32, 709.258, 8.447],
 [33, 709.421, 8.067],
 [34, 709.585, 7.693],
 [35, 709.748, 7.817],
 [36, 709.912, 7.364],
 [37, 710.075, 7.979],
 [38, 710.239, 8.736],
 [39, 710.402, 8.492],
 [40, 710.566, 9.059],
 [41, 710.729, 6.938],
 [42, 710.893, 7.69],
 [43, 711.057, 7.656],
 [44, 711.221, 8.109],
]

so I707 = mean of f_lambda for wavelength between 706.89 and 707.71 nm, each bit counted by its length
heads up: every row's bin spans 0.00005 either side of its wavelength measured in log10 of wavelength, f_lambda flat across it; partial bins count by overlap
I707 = 8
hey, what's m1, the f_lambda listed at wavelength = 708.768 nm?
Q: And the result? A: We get 7.798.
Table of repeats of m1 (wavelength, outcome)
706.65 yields 8.716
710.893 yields 7.69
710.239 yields 8.736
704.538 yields 7.87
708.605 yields 6.191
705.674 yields 8.535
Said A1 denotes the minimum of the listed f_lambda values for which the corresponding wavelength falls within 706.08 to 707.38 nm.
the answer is 7.758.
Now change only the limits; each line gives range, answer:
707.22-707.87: 7.287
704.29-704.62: 7.87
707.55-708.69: 6.191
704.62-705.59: 7.838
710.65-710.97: 6.938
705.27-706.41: 8.278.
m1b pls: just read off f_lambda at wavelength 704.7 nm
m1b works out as 8.471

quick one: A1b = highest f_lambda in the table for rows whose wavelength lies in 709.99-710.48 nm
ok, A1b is 8.736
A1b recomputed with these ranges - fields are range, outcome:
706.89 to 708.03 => 8.827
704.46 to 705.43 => 8.684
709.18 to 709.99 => 8.447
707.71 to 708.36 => 7.755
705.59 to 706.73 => 9.607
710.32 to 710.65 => 9.059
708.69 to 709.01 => 7.798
